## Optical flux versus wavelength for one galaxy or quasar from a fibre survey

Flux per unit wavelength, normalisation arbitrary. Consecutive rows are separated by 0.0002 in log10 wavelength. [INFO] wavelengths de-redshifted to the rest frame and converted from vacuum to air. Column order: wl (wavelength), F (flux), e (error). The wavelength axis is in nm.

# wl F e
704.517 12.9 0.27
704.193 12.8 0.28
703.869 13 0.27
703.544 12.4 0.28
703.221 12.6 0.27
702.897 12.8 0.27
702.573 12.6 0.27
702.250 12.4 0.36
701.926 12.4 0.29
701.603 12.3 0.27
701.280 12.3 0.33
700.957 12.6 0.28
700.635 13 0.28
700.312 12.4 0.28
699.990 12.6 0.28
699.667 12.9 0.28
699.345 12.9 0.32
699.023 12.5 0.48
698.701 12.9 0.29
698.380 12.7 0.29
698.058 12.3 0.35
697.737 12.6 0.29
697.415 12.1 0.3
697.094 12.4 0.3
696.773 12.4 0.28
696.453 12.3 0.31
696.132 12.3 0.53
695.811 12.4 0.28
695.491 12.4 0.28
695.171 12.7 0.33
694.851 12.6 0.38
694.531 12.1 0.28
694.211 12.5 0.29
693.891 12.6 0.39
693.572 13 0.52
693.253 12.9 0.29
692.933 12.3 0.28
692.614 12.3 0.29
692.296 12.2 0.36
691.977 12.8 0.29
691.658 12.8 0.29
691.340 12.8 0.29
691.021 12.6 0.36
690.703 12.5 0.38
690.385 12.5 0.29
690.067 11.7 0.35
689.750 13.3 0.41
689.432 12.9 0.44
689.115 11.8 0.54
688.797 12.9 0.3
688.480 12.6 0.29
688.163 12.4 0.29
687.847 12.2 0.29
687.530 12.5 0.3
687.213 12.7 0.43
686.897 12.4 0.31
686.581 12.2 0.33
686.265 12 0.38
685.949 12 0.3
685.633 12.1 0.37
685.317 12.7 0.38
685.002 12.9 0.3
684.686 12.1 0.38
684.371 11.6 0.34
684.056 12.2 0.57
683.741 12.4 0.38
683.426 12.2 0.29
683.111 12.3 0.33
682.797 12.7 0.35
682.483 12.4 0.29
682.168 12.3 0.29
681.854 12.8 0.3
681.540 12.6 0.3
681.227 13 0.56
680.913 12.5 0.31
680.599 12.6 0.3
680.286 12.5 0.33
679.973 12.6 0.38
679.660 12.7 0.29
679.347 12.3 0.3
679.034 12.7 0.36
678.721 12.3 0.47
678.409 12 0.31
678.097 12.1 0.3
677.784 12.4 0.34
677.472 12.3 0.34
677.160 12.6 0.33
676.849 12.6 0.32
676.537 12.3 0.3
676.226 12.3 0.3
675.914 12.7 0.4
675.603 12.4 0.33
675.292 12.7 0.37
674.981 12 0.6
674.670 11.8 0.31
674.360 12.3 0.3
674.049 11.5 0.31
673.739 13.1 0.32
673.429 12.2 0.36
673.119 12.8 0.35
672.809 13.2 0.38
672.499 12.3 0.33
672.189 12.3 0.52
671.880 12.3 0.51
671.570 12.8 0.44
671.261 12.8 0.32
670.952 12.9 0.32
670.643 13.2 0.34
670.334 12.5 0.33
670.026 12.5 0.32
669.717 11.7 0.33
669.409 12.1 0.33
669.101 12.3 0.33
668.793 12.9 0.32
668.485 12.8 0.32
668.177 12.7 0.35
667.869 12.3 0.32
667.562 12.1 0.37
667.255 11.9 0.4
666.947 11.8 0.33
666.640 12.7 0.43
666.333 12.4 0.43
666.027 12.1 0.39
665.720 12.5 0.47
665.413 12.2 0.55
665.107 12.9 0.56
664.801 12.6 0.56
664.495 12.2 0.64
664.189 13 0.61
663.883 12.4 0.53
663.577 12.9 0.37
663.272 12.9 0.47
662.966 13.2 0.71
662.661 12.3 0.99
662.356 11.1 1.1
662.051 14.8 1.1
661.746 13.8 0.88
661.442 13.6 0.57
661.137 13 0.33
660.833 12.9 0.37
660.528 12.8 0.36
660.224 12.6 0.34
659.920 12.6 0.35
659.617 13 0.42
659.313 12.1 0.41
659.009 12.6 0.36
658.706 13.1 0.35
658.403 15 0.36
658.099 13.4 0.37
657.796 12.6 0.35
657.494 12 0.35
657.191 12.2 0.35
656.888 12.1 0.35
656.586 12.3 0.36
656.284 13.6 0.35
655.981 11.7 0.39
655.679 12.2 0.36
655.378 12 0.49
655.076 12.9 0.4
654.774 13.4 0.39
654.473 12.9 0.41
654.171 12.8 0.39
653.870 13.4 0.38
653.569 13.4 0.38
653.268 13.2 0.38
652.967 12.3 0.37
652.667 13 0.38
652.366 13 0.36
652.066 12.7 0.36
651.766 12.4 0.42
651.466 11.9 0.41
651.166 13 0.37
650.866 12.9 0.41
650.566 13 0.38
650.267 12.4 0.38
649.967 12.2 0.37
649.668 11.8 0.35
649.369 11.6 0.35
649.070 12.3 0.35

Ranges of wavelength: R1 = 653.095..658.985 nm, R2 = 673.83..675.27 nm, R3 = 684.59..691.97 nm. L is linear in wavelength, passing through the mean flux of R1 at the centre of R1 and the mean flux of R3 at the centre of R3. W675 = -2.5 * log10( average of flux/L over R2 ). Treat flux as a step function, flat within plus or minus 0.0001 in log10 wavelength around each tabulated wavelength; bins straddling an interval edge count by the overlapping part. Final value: 0.05 mag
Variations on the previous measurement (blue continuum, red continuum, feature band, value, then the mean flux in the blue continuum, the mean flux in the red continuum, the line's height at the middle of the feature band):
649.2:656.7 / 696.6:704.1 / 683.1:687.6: 0.03 mag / 12.6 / 12.6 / 12.6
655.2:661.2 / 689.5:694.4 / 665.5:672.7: 0.02 mag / 12.7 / 12.6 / 12.7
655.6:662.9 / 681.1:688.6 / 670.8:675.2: 0.01 mag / 12.8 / 12.4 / 12.6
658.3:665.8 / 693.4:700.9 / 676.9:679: 0.03 mag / 12.9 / 12.6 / 12.7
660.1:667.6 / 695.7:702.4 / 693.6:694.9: 0.00 mag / 12.7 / 12.5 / 12.5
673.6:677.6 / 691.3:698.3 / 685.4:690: 0.00 mag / 12.4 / 12.5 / 12.4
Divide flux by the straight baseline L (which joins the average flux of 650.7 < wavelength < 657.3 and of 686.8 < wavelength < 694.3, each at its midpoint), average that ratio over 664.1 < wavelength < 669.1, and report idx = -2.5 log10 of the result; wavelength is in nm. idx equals 0.02 mag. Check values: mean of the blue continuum 12.7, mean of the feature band 12.4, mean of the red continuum 12.6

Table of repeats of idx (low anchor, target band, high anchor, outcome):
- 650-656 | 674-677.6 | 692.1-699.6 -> 0.03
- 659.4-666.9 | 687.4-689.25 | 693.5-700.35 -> 0.02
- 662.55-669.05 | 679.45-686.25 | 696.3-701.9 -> 0.01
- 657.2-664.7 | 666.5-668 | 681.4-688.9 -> 0.05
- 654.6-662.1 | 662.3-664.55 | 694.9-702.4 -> 0.02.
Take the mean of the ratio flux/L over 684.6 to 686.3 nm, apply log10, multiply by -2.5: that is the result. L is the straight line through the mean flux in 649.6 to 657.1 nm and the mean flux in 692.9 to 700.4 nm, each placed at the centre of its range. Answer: 0.02 mag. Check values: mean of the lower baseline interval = 12.7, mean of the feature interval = 12.3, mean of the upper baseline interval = 12.5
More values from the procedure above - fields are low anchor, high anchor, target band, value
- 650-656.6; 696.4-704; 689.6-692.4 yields 0.001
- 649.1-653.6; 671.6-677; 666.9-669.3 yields 0.007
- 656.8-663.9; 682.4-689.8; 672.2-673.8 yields -0.001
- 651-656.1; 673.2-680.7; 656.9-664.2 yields -0.023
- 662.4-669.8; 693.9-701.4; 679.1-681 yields -0.006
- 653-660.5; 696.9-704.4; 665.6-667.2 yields 0.041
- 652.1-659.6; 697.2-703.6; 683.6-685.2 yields 0.035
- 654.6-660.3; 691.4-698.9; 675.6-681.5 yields 0.011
